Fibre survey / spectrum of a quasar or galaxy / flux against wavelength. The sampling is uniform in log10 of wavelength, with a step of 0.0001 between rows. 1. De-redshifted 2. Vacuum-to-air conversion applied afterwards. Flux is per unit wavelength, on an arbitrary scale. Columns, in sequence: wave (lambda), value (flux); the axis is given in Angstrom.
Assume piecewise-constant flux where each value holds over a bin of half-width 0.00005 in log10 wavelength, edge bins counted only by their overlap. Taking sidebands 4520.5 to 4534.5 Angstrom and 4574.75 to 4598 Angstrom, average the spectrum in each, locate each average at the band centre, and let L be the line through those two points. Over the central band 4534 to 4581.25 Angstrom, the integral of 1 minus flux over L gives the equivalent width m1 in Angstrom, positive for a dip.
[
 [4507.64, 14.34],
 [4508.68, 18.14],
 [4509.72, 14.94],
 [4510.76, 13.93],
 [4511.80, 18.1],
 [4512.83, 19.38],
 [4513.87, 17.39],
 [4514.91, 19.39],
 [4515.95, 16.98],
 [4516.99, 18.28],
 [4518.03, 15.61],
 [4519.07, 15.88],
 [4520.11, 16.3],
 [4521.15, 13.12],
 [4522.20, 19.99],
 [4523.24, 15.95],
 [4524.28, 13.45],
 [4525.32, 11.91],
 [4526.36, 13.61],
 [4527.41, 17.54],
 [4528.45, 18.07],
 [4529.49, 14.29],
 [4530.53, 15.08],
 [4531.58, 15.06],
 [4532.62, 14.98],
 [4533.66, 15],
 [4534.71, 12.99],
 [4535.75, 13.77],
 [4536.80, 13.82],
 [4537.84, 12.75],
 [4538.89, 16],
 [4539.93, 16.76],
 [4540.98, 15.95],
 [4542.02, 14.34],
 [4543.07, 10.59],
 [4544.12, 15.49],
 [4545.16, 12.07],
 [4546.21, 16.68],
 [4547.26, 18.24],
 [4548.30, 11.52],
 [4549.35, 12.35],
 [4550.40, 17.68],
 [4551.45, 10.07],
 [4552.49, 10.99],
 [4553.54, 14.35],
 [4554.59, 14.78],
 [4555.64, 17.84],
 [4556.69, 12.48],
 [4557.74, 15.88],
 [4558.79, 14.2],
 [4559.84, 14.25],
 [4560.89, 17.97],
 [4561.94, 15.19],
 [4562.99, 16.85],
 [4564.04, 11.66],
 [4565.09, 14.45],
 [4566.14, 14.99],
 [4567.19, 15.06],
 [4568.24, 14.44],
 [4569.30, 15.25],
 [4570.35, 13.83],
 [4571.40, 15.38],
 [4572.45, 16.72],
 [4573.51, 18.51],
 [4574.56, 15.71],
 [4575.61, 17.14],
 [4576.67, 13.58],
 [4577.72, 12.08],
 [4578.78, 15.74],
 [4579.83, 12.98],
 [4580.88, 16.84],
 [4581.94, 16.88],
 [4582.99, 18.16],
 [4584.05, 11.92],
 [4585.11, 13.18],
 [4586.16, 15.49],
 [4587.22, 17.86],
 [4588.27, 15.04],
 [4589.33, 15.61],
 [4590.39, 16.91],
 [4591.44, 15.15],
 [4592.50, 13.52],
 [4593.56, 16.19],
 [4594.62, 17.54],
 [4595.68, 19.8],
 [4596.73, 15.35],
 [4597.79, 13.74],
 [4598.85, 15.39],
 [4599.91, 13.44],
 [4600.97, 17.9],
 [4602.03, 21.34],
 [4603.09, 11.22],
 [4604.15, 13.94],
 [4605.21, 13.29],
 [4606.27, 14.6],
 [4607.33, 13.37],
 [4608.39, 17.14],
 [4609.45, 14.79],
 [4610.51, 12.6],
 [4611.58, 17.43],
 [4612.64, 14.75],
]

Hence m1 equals 2.1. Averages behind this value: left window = 15.2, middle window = 14.7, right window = 15.5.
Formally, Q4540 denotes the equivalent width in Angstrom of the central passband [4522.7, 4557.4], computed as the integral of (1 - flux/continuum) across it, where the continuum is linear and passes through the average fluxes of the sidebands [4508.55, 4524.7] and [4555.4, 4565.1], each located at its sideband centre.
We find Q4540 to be 2.9 Angstrom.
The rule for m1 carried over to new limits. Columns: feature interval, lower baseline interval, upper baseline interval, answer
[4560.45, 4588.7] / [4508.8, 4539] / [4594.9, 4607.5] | 0.4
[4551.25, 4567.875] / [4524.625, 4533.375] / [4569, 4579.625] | 0.8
